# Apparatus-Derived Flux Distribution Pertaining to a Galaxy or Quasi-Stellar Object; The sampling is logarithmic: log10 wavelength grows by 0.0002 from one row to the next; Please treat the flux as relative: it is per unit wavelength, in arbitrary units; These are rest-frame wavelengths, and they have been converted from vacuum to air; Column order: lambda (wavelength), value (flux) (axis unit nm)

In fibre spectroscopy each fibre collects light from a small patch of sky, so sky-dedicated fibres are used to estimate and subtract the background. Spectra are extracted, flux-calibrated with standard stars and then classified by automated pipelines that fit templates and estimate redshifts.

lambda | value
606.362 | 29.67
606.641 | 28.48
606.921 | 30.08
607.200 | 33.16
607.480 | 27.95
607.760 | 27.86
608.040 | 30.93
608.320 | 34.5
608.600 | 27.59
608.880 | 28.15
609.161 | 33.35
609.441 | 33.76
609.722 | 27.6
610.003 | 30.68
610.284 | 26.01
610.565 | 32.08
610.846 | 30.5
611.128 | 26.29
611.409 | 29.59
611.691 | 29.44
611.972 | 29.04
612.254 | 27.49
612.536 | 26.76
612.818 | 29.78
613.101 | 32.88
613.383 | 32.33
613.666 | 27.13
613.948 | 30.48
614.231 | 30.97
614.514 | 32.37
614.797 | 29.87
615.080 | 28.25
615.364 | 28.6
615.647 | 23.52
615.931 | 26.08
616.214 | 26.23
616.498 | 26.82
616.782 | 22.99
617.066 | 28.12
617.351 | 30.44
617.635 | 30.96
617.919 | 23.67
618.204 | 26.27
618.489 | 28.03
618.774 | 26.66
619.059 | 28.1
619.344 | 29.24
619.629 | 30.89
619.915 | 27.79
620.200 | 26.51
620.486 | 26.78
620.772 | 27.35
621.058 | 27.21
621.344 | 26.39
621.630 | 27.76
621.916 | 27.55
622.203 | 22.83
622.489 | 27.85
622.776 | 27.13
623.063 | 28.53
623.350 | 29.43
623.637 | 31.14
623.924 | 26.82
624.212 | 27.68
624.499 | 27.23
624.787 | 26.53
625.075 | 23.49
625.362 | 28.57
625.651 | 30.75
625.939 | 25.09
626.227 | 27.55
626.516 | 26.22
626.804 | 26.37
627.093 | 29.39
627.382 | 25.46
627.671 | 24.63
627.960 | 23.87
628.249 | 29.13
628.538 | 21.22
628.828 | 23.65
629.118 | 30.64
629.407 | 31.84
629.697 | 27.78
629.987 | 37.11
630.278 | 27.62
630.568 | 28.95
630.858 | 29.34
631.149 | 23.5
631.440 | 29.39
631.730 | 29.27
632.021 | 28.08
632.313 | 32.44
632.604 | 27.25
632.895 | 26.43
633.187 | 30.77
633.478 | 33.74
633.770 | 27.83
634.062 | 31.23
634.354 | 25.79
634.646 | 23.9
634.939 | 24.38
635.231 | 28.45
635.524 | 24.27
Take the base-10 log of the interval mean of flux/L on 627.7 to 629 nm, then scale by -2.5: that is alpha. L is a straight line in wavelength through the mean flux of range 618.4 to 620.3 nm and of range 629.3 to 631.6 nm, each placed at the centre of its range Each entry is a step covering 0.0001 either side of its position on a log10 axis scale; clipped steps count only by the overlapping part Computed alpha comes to 0.185 mag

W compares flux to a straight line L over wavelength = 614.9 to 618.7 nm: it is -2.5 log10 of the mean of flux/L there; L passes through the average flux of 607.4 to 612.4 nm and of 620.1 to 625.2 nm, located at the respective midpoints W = 0.05 mag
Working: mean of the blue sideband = 29.6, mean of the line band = 26.9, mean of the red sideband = 27.1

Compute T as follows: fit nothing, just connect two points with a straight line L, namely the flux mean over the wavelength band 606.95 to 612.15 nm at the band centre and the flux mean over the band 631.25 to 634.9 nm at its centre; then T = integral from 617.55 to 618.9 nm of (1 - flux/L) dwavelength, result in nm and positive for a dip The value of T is 0.11 nm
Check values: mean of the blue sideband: 29.9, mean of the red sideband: 28.6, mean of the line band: 27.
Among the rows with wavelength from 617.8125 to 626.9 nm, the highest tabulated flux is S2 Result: 31.14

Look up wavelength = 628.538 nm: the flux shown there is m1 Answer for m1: 21.22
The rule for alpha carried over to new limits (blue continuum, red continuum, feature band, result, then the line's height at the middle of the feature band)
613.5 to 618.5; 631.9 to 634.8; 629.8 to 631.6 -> -0.026 mag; 28.6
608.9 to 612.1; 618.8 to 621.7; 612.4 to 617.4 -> 0.015 mag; 28.9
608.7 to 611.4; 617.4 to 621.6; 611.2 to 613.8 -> -0.003 mag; 29.2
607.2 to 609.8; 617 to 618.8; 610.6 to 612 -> 0.015 mag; 29.6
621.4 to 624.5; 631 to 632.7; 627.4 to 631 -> 0.009 mag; 28.1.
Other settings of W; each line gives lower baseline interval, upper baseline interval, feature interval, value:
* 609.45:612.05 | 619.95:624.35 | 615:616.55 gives 0.077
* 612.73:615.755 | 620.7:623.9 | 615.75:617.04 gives 0.136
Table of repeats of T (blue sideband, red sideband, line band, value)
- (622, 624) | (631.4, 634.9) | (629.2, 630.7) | -0.121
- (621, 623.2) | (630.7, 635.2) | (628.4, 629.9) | 0.018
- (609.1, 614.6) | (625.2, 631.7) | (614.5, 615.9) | 0.069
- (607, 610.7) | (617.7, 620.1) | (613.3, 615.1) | -0.086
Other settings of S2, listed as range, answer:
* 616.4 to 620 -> 30.96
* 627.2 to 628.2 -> 25.46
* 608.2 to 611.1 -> 34.5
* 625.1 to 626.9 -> 30.75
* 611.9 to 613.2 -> 32.88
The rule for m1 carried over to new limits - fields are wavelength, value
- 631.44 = 29.39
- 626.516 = 26.22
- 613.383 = 32.33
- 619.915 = 27.79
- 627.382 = 25.46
